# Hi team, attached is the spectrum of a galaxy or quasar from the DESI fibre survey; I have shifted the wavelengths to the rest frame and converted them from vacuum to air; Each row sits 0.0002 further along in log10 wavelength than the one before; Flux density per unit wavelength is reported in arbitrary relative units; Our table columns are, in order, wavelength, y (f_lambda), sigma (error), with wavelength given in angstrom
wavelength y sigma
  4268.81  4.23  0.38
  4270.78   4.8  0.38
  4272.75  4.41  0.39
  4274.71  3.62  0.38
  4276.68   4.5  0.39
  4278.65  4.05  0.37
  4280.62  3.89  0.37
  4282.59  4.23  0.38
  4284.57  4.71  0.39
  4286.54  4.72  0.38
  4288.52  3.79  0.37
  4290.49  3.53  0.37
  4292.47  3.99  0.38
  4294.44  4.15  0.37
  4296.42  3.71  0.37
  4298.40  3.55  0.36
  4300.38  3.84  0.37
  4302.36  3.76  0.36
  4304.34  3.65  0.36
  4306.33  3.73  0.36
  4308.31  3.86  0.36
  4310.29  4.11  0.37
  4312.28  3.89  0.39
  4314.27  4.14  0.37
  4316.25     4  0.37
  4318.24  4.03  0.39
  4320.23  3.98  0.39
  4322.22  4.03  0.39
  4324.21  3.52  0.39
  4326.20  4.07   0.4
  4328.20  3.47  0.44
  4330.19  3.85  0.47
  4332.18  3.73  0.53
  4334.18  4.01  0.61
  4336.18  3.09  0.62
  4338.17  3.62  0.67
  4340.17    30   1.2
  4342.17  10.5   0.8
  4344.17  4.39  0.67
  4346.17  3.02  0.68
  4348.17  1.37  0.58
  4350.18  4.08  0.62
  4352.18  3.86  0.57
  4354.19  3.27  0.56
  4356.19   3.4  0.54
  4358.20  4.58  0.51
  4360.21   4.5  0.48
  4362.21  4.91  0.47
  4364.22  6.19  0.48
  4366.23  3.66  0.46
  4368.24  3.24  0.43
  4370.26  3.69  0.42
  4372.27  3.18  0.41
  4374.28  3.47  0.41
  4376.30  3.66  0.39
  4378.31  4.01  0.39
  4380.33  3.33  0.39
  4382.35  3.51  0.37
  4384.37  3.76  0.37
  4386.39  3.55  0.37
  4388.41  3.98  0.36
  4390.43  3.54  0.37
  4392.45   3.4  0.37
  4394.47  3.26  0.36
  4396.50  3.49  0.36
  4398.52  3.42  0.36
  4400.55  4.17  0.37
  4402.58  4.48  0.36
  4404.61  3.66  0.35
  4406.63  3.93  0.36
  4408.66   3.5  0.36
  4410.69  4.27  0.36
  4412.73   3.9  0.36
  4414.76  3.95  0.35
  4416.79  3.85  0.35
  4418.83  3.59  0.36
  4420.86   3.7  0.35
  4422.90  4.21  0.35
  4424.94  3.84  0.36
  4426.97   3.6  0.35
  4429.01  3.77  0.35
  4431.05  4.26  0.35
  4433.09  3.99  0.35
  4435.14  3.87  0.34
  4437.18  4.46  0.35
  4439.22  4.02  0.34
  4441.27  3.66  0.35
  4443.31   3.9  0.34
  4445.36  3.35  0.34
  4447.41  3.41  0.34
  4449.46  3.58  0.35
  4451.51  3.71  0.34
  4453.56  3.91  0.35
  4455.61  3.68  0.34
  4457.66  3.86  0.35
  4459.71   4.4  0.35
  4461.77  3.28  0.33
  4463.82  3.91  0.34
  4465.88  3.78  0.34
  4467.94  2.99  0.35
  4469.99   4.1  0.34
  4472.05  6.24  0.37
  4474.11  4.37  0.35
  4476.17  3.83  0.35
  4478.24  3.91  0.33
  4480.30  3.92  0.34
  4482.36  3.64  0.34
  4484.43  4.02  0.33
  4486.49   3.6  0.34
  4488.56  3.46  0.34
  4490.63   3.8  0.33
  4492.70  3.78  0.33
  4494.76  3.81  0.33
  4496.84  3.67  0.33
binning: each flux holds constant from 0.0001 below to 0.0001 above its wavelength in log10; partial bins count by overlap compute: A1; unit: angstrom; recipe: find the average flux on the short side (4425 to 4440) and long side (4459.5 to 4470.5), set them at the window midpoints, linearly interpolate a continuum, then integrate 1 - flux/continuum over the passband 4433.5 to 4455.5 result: 0.5 angstrom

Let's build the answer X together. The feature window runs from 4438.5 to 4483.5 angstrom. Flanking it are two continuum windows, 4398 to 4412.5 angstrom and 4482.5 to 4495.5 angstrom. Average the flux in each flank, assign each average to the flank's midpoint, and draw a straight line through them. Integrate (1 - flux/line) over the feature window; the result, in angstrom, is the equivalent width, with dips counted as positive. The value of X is -1.0 angstrom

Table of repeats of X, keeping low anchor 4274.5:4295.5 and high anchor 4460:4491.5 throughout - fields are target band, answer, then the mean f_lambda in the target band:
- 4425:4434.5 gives 0.2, 3.9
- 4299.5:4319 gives 0.9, 3.9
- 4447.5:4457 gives 0.6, 3.7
